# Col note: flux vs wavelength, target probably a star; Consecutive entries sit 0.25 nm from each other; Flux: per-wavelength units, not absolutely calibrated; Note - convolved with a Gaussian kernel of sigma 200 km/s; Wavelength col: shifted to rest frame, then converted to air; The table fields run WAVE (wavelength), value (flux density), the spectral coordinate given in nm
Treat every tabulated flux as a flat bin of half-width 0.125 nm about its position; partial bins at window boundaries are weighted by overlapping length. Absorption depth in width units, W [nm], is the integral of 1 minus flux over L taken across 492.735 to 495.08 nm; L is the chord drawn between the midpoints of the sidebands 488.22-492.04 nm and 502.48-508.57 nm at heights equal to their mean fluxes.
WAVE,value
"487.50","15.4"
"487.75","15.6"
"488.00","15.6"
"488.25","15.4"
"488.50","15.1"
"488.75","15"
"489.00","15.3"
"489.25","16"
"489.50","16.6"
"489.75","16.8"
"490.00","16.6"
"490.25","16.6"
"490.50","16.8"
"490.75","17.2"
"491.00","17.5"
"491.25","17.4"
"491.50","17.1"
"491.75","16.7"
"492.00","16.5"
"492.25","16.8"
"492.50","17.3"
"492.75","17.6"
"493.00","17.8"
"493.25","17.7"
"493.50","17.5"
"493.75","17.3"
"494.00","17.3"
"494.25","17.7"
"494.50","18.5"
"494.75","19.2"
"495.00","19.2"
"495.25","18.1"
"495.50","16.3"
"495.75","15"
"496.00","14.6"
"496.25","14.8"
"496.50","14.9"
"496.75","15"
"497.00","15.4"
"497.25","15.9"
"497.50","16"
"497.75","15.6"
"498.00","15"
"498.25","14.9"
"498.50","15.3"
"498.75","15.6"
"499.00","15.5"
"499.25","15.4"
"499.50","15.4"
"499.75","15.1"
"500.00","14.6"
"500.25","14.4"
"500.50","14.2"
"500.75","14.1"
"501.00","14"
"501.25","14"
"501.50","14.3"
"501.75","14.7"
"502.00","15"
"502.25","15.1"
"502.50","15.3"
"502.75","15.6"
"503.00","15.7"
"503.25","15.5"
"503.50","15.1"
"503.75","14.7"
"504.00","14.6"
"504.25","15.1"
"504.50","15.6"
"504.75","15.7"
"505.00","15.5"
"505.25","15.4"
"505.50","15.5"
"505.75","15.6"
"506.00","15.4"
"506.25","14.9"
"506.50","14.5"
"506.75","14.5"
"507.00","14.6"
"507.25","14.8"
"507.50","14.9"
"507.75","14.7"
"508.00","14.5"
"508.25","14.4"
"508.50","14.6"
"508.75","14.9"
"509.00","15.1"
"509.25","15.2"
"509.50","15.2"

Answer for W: -0.27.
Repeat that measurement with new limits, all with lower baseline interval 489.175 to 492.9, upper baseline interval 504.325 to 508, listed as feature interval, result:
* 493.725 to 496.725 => -0.08 nm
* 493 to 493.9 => -0.05 nm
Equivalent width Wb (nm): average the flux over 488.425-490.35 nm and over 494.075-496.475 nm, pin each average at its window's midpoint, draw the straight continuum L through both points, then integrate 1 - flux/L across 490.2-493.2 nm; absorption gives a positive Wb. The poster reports -0.14 nm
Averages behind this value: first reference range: 16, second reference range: 17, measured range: 17.1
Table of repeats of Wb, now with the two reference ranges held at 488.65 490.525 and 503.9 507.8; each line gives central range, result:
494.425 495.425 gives -0.18 nm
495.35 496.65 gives 0.05 nm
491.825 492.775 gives -0.06 nm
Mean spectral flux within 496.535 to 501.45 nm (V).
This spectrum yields 15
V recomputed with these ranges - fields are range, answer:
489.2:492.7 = 16.9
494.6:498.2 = 16.1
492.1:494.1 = 17.4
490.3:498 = 16.8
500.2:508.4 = 14.9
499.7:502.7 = 14.6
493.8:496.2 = 17.2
